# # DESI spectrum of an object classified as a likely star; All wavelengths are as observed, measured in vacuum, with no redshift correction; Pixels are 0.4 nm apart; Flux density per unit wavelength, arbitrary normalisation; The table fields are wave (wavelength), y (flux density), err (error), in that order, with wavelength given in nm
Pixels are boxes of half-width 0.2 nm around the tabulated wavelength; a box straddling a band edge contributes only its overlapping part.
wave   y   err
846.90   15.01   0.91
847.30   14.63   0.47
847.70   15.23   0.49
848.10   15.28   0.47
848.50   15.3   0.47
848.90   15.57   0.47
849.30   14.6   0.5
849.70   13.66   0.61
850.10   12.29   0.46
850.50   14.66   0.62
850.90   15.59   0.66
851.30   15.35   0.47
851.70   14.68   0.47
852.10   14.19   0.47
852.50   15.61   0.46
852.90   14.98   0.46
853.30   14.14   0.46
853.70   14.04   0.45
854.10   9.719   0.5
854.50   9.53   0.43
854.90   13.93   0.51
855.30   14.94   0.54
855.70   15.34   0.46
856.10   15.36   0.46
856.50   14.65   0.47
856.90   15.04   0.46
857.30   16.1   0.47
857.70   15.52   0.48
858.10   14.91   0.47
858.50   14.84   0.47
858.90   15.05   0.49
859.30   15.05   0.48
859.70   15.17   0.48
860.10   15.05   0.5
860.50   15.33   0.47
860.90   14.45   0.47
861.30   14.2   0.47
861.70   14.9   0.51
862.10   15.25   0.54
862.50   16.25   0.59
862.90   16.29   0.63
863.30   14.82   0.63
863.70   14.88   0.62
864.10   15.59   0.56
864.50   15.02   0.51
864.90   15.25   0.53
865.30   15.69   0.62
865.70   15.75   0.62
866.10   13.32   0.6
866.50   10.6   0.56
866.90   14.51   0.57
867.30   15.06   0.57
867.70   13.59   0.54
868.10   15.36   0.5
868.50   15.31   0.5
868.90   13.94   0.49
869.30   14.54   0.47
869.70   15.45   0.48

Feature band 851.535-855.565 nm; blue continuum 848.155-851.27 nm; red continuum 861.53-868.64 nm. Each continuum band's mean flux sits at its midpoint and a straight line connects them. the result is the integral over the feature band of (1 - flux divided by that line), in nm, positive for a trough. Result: 0.29 nm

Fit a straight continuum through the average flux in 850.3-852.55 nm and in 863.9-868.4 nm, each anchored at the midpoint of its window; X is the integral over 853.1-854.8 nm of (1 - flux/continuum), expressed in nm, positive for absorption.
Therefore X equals 0.33 nm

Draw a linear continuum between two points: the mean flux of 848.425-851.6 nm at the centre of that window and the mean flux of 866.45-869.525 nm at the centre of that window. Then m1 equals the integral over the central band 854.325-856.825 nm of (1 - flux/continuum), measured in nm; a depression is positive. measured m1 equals 0.08 nm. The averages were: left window 14.6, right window 14.3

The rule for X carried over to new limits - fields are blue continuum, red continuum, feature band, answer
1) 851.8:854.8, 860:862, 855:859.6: -0.36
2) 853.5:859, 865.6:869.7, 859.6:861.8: -0.10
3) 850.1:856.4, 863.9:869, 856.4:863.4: -0.42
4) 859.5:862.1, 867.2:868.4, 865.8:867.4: 0.14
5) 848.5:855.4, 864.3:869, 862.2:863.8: -0.14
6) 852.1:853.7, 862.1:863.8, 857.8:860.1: 0.03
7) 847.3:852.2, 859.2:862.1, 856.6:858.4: -0.06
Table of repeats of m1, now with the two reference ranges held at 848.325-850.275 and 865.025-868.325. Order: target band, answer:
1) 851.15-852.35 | -0.04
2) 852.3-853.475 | -0.05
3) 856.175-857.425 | -0.08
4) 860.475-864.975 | -0.29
